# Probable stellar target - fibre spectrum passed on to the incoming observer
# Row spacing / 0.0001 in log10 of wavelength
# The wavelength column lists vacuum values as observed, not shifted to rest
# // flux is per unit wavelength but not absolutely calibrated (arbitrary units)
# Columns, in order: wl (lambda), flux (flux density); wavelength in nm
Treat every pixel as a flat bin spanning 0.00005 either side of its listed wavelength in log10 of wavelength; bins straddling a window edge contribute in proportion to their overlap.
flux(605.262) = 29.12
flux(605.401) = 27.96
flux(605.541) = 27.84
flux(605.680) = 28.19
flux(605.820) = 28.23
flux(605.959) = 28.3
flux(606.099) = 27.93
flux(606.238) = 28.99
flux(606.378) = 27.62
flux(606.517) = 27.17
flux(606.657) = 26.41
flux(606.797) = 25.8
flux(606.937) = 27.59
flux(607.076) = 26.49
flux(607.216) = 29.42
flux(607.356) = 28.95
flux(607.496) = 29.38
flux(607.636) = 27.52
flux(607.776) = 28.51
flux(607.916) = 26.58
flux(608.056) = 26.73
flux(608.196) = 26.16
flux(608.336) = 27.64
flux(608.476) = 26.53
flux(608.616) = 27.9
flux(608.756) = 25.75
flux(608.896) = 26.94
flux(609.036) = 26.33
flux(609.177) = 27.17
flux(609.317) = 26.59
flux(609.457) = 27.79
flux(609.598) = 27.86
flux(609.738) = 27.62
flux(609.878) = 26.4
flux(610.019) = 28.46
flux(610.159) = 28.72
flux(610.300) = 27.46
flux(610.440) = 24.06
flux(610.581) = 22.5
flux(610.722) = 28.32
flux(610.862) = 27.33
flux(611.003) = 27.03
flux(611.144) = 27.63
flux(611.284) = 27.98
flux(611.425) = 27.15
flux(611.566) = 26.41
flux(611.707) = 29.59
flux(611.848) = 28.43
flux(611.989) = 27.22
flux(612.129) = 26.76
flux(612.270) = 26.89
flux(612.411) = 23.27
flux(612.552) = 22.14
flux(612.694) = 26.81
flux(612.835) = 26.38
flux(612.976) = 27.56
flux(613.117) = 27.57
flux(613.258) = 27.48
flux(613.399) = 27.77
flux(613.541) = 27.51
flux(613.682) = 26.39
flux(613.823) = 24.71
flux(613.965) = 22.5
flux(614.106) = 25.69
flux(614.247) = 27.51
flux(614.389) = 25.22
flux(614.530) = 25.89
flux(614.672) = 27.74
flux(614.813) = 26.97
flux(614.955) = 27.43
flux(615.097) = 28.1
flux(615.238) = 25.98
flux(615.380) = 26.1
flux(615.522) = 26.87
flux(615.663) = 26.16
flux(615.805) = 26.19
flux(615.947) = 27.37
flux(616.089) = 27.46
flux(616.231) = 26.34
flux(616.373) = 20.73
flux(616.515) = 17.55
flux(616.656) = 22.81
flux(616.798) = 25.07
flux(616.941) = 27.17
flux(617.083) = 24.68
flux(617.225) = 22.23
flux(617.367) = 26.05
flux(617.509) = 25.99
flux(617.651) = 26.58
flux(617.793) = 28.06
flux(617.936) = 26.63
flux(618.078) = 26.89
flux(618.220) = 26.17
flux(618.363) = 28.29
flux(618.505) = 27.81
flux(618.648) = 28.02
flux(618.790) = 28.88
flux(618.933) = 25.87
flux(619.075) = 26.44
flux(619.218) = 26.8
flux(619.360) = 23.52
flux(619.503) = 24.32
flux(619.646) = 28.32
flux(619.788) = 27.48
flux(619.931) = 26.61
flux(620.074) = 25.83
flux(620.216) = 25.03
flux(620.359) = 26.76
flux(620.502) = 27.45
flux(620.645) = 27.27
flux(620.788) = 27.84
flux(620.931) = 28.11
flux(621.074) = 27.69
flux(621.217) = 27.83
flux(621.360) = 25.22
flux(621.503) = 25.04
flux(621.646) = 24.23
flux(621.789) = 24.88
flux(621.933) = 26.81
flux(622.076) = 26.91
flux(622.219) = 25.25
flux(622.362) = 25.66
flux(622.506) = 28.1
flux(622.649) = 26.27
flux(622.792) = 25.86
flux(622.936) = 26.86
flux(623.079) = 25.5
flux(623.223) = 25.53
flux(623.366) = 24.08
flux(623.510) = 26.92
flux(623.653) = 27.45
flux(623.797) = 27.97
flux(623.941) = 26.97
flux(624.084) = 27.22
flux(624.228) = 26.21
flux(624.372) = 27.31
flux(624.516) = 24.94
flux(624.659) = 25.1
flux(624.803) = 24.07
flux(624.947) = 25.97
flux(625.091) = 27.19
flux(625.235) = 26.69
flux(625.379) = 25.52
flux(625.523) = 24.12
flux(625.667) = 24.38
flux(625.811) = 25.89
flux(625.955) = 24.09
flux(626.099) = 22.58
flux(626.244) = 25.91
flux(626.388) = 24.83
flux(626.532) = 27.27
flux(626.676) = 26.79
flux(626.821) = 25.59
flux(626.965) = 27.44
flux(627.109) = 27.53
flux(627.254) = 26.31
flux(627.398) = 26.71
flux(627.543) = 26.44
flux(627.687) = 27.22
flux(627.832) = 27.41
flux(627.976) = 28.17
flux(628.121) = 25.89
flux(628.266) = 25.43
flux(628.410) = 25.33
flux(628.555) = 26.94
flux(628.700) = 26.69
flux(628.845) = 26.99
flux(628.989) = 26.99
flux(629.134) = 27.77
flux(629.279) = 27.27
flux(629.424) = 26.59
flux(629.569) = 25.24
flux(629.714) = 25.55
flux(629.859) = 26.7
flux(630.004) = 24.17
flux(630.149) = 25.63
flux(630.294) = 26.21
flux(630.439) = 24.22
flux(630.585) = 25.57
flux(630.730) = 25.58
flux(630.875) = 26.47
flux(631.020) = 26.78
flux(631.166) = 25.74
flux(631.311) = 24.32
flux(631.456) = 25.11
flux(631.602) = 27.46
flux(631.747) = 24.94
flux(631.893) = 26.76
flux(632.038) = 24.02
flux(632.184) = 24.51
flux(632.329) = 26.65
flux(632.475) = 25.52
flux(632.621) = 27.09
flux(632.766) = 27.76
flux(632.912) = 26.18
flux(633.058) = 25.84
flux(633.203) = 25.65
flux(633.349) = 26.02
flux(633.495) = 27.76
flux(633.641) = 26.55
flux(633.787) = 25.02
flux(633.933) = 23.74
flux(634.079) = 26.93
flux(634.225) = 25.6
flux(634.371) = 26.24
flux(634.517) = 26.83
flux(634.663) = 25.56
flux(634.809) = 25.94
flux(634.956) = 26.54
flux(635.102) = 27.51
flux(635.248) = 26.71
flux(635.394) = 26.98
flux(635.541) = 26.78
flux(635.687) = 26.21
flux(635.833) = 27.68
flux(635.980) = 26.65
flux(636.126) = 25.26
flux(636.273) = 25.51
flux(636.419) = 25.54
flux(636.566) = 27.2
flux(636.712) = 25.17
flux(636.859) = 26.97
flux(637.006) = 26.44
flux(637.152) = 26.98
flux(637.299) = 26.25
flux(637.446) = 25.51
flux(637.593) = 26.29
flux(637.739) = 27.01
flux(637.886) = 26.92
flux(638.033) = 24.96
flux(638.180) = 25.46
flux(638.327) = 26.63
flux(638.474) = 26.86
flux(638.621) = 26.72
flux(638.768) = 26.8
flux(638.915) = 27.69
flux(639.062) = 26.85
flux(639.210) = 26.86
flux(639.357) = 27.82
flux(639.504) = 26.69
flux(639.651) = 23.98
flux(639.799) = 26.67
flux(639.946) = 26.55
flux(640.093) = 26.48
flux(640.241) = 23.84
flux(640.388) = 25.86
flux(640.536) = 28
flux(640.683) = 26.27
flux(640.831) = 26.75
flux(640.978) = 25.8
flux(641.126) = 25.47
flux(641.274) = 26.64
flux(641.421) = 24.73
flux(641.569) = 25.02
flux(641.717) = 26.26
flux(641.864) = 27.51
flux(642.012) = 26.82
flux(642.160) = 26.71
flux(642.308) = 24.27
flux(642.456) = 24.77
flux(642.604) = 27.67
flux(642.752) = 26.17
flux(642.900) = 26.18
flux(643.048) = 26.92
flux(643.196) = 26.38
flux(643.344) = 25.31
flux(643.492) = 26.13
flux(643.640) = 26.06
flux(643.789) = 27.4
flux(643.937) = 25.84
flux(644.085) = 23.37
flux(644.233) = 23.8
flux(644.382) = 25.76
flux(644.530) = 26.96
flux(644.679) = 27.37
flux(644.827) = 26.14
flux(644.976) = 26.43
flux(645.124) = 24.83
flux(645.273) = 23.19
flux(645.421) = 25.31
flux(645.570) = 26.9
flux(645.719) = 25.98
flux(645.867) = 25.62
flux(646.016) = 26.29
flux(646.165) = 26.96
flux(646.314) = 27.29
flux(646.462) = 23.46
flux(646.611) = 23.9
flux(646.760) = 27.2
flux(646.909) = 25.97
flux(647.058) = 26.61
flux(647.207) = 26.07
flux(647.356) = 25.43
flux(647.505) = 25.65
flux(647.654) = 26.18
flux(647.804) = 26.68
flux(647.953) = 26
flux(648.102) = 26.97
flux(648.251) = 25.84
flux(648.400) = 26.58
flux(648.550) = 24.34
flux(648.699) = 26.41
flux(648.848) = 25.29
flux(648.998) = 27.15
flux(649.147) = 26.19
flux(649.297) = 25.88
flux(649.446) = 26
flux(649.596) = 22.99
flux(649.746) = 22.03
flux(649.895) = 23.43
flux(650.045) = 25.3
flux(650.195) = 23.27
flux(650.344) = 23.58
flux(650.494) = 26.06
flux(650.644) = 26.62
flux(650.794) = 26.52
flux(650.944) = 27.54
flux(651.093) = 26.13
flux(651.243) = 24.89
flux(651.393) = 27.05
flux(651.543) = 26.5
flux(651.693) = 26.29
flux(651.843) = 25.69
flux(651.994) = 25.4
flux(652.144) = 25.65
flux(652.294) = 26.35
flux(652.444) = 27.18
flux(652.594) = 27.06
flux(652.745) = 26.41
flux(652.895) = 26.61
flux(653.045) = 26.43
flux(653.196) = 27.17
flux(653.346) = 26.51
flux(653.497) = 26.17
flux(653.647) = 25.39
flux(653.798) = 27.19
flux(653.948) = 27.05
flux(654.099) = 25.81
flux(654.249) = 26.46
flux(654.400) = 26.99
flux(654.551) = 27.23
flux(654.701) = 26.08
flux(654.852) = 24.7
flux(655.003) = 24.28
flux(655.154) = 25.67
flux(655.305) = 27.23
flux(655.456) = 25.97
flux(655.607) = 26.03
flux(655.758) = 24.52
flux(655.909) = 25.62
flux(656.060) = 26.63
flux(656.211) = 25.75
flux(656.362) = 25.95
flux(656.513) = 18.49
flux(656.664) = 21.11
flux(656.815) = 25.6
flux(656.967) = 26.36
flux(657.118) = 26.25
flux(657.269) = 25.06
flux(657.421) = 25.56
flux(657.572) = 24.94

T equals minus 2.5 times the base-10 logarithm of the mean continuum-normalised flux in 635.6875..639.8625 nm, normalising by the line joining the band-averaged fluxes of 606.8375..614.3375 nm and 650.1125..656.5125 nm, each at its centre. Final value 0.00 mag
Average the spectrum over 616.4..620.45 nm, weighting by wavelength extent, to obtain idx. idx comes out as 25.9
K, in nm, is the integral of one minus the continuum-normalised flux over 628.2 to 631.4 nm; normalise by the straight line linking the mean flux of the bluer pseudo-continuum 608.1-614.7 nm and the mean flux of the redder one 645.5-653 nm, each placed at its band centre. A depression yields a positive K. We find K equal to 0.03 nm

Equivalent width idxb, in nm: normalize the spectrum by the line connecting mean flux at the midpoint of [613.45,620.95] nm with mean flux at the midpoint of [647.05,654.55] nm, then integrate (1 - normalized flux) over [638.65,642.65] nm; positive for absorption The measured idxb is -0.04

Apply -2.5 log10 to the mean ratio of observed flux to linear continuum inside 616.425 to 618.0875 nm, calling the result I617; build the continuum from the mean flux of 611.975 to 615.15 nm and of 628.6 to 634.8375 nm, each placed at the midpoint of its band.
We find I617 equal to 0.06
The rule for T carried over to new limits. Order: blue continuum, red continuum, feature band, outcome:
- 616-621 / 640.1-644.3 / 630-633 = 0.01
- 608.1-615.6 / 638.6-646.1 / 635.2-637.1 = -0.01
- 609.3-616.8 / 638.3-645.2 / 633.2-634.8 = 0.01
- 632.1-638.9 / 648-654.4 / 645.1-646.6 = 0.02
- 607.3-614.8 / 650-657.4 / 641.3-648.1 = 0.00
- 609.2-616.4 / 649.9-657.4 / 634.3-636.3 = -0.01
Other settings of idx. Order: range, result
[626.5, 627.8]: 26.8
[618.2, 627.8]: 26.3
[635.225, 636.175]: 26.6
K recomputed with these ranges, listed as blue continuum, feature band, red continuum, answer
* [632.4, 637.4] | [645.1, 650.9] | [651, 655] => 0.16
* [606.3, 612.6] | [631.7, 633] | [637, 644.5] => 0.02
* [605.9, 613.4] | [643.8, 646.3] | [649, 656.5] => 0.03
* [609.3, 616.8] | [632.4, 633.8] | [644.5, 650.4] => -0.03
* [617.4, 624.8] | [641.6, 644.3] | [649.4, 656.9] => -0.01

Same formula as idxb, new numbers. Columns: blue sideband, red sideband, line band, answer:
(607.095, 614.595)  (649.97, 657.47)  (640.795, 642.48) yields 0.012 nm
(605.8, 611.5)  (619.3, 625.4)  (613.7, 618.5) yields 0.175 nm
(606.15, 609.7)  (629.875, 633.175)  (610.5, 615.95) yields 0.089 nm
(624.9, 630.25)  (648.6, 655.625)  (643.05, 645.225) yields 0.012 nm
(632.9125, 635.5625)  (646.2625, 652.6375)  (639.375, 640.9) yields -0.008 nm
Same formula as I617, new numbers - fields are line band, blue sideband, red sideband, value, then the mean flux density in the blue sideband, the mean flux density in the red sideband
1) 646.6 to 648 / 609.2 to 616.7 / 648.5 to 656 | -0.01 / 26.4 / 25.9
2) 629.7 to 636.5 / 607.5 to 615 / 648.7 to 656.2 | 0.01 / 26.8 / 25.9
